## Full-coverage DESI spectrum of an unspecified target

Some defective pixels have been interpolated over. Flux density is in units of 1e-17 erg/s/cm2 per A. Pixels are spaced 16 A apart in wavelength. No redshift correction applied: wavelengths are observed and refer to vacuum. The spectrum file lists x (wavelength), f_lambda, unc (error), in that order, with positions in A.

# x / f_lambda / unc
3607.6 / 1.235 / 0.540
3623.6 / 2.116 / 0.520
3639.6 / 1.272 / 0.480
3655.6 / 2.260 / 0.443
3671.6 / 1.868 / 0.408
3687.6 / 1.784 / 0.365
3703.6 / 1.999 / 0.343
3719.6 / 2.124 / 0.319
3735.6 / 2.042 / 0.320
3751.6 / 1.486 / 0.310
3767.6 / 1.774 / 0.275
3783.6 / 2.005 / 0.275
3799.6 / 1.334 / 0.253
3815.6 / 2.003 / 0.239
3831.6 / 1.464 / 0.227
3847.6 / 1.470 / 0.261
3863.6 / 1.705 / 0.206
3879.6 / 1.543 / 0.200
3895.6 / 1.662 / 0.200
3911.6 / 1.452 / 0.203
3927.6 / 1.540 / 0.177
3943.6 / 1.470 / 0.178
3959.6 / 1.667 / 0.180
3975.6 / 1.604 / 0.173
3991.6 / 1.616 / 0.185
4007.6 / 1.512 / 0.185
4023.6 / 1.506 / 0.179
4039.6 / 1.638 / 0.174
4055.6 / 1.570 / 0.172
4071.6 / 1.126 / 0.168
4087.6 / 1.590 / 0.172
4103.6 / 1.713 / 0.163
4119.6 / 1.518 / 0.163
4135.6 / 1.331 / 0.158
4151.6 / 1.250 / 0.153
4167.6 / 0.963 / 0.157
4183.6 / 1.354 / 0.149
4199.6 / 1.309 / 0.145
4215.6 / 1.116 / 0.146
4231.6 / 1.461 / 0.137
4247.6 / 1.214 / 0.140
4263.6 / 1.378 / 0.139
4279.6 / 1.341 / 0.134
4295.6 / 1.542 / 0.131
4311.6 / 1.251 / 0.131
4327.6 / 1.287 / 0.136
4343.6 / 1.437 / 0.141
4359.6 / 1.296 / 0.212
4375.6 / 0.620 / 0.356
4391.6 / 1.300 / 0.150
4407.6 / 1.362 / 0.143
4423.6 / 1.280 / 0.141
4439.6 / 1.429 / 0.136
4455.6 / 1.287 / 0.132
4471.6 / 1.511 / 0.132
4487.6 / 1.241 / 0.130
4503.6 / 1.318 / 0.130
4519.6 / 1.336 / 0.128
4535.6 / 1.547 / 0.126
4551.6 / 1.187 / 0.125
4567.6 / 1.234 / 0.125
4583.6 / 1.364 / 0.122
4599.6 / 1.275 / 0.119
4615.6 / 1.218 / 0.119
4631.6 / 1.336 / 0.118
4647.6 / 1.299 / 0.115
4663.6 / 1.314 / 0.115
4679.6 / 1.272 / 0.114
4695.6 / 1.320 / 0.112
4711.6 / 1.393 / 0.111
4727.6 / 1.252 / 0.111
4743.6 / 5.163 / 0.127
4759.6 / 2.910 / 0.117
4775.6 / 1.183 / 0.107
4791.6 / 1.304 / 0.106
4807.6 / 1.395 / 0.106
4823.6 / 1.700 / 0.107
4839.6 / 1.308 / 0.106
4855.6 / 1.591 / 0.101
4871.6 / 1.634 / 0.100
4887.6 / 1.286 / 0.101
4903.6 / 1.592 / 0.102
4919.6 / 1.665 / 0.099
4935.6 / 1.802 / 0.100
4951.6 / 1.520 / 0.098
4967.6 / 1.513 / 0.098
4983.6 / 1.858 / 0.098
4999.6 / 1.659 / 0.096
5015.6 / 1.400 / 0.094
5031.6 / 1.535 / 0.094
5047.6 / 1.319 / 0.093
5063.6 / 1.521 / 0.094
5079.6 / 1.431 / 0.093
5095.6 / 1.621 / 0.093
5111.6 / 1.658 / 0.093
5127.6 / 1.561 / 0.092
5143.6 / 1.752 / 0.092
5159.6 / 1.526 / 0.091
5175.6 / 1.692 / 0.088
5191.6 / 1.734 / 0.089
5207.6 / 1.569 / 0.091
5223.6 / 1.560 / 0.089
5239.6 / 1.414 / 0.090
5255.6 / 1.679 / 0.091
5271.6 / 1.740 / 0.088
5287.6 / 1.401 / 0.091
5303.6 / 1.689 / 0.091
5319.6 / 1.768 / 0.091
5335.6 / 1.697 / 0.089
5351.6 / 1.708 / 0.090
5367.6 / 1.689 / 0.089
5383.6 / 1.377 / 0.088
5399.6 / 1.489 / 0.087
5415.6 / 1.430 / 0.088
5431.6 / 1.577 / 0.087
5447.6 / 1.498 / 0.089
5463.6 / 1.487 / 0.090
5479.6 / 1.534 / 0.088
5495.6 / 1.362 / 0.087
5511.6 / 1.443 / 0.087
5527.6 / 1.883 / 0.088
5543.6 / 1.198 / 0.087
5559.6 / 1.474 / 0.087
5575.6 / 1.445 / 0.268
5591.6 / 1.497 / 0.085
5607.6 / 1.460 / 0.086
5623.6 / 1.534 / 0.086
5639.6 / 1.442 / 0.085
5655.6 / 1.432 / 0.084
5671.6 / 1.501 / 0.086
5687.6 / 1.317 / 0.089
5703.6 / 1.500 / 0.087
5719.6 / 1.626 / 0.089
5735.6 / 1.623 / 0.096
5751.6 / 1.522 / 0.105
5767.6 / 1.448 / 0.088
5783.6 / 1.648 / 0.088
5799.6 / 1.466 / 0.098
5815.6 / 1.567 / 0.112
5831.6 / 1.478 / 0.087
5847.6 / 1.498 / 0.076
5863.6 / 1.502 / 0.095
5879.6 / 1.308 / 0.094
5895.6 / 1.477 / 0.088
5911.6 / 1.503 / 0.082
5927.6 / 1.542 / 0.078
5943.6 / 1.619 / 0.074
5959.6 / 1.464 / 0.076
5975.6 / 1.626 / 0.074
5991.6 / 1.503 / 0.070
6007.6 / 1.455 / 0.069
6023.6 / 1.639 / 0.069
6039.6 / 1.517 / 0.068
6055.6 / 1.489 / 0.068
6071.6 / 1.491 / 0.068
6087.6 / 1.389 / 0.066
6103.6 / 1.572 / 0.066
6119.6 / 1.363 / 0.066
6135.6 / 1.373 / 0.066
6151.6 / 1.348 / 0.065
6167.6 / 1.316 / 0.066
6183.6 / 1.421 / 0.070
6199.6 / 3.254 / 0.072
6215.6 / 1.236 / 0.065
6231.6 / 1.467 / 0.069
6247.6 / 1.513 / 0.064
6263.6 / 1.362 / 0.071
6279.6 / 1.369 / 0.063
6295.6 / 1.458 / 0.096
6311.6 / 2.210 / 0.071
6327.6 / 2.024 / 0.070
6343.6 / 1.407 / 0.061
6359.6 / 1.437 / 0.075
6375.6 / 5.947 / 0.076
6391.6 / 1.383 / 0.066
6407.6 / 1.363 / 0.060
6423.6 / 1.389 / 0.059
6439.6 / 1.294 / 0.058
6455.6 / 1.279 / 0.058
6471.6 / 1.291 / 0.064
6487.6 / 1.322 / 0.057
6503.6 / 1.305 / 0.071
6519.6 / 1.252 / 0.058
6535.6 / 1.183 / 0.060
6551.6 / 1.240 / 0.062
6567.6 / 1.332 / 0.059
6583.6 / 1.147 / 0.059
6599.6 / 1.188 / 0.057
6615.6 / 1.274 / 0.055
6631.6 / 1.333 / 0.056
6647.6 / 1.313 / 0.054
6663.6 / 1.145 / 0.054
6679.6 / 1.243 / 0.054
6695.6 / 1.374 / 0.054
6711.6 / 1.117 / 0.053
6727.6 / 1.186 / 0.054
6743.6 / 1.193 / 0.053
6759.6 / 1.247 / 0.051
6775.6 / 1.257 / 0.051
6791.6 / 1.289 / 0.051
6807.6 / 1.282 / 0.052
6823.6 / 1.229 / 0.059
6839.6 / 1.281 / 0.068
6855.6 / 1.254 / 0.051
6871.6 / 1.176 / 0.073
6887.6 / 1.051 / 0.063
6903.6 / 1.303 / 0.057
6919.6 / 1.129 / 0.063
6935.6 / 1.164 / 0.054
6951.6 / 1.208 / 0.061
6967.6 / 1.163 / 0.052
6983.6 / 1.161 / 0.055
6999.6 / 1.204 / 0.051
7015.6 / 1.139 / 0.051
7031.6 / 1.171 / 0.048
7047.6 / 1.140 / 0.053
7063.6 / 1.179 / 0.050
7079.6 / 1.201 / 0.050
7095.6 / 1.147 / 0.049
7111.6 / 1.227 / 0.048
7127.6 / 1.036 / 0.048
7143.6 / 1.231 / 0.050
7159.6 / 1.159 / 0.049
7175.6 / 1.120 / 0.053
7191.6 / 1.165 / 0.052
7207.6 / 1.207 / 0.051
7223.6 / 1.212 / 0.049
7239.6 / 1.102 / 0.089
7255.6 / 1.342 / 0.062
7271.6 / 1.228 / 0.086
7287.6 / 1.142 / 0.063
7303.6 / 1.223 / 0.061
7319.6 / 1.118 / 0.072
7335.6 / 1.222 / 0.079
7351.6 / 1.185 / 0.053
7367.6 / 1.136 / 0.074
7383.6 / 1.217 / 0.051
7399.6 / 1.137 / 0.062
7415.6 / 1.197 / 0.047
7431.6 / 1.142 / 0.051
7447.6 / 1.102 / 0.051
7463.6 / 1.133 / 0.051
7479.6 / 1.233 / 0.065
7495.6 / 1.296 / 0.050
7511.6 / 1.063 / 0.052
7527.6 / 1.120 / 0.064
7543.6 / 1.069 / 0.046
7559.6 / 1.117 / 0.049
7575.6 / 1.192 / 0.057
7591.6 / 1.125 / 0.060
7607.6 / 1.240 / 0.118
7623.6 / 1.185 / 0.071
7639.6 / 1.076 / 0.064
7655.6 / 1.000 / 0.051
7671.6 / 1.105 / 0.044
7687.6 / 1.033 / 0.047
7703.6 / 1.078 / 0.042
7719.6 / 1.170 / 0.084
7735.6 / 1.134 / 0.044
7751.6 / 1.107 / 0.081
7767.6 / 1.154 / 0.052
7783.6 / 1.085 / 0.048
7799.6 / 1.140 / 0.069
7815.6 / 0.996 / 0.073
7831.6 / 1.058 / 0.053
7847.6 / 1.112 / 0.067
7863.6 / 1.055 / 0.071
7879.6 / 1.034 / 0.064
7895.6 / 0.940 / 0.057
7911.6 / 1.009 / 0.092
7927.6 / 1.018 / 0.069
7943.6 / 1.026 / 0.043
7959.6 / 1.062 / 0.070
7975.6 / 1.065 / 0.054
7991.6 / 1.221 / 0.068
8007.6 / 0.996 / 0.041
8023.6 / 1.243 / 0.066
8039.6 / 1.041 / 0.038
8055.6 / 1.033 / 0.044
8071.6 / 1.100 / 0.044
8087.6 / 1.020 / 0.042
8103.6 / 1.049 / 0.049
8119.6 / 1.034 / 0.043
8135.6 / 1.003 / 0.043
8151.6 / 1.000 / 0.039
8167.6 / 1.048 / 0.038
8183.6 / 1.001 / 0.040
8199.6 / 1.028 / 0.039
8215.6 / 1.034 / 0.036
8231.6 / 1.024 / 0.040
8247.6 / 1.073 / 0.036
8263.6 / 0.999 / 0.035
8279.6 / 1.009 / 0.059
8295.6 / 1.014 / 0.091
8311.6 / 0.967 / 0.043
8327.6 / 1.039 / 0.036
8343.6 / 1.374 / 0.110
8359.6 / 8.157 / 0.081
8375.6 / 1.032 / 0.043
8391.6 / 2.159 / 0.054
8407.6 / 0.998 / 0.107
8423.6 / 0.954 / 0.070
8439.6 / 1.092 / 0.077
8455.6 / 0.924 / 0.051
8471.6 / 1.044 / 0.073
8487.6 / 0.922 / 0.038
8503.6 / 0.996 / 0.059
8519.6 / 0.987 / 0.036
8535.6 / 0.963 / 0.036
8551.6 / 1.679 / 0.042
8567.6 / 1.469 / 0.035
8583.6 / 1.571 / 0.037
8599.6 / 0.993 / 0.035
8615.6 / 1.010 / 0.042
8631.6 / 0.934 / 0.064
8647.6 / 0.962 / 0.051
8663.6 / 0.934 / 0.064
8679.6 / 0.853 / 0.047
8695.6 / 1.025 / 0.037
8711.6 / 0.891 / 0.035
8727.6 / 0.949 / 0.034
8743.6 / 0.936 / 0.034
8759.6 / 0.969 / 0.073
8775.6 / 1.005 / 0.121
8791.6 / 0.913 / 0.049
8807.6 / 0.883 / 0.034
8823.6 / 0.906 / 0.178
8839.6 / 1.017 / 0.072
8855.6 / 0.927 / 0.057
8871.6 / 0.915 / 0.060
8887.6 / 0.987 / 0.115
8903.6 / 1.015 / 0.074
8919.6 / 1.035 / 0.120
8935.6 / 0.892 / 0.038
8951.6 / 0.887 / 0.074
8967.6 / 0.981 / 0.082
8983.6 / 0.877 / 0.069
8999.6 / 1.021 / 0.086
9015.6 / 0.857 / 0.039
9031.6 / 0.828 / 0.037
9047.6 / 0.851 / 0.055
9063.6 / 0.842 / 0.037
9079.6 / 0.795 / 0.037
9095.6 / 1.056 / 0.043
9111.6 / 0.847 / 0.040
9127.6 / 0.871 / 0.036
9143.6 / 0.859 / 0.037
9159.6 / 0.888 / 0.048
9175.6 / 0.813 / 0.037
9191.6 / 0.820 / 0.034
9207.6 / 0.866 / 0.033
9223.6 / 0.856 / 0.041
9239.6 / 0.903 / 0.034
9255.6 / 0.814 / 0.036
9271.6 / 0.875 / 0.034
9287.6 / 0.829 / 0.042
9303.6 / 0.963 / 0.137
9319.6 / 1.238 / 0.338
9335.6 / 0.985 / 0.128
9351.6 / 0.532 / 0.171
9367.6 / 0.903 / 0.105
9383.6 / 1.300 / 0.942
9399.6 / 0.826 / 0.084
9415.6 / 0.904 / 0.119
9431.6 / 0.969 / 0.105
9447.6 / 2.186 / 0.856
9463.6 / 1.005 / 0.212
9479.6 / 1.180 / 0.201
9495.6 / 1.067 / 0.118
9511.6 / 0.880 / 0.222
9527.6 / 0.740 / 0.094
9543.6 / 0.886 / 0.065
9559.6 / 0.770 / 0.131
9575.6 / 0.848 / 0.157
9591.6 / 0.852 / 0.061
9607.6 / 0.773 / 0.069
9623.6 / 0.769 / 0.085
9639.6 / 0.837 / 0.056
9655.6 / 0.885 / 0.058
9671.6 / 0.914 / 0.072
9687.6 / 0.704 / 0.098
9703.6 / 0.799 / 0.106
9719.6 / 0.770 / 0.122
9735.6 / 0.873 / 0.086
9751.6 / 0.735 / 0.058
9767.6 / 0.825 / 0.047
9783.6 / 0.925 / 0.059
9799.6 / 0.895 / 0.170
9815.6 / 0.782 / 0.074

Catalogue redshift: 0.274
